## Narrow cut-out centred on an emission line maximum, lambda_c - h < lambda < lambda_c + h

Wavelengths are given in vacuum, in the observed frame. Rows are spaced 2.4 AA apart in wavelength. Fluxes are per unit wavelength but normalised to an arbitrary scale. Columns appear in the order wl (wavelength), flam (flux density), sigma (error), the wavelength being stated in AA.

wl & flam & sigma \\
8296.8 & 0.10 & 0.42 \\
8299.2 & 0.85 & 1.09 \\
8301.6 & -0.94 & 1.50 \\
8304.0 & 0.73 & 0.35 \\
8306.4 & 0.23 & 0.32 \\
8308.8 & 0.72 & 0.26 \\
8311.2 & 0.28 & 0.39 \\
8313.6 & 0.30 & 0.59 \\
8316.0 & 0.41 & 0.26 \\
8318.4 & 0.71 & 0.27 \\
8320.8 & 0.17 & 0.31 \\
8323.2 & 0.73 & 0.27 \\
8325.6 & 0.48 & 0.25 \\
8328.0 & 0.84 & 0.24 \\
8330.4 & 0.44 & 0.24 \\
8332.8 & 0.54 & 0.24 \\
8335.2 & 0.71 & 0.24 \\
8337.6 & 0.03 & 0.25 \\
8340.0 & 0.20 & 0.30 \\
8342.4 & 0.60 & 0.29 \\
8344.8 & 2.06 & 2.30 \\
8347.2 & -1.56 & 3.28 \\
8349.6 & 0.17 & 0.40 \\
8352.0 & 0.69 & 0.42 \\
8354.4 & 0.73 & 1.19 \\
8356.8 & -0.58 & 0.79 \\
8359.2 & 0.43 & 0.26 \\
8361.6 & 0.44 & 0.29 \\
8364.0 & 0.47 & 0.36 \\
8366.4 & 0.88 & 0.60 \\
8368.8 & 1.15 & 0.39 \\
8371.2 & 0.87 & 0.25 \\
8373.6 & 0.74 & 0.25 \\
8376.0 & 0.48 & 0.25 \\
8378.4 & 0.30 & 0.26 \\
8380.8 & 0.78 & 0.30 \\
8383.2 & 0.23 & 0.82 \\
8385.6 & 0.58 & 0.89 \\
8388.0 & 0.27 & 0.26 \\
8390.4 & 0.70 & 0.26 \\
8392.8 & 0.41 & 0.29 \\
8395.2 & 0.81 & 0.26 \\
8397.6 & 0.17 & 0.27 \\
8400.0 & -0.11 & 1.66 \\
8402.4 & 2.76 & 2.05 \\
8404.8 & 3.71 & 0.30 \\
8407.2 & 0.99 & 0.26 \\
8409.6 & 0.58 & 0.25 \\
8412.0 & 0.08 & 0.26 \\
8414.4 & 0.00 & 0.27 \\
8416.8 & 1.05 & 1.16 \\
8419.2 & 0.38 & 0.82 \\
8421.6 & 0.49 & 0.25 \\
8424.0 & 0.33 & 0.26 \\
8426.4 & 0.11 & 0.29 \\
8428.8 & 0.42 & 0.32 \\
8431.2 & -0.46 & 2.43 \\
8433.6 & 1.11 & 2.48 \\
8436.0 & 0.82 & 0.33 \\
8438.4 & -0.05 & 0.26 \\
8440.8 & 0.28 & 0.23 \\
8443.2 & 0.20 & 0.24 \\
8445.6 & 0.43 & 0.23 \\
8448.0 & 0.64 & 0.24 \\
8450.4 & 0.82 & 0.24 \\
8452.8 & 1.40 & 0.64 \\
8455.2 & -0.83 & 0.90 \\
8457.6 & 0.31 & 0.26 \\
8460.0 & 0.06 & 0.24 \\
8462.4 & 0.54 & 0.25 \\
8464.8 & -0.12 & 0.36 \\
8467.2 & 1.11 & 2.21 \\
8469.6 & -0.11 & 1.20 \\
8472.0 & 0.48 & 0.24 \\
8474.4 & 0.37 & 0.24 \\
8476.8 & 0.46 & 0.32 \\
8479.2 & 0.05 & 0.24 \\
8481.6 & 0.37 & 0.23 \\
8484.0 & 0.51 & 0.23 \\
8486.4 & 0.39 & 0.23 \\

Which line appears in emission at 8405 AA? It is Hbeta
